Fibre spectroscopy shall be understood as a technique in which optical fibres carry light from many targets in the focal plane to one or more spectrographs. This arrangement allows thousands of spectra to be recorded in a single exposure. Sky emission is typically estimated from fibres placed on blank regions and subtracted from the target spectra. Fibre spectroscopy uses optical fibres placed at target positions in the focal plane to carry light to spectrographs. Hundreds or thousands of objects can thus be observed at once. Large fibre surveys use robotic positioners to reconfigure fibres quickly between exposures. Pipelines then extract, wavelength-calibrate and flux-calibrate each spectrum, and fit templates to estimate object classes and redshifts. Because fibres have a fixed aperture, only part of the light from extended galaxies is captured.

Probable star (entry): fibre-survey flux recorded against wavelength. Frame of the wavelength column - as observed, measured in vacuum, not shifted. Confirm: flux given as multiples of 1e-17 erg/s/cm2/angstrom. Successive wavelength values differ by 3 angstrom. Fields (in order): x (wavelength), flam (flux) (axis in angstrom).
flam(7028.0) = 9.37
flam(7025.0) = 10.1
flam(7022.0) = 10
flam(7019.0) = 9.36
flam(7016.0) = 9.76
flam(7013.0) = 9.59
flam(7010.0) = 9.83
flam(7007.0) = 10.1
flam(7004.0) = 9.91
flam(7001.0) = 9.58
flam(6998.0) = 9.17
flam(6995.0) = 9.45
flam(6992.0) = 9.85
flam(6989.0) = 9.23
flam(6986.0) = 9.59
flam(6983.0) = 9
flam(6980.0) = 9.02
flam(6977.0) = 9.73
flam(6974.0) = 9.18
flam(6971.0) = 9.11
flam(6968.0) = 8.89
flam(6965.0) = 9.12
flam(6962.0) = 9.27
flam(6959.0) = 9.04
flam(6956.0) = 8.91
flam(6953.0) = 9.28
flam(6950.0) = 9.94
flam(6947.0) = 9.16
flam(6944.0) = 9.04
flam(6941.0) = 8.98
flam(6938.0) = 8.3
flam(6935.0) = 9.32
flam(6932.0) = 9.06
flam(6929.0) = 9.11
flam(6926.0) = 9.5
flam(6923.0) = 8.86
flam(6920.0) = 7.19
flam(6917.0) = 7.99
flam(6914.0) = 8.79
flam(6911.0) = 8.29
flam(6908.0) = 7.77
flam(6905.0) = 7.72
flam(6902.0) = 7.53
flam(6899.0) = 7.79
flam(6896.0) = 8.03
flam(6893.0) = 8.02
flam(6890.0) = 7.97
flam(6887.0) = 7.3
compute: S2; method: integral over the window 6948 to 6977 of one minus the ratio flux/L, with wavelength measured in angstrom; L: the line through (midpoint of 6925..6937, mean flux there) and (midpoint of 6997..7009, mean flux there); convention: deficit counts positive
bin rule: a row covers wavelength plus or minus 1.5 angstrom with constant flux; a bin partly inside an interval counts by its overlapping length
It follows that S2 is 0.6 angstrom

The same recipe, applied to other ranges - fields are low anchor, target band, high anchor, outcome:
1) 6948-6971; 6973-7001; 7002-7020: 0.4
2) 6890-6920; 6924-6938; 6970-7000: -1.2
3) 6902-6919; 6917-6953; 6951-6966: -1.3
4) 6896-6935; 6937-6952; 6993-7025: -0.6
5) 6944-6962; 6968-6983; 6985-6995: 0.4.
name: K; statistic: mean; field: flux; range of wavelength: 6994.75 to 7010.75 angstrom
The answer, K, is 9.68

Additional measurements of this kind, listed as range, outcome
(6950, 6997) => 9.27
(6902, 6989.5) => 8.88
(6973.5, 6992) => 9.34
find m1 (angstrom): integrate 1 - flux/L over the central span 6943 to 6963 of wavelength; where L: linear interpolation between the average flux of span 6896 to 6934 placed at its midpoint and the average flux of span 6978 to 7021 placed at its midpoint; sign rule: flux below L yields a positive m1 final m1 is -0.9 angstrom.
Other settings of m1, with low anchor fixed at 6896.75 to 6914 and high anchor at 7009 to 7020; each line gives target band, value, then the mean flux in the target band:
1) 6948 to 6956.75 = -0.8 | 9.4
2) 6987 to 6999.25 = -0.2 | 9.44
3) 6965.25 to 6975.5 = -0.1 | 9.07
